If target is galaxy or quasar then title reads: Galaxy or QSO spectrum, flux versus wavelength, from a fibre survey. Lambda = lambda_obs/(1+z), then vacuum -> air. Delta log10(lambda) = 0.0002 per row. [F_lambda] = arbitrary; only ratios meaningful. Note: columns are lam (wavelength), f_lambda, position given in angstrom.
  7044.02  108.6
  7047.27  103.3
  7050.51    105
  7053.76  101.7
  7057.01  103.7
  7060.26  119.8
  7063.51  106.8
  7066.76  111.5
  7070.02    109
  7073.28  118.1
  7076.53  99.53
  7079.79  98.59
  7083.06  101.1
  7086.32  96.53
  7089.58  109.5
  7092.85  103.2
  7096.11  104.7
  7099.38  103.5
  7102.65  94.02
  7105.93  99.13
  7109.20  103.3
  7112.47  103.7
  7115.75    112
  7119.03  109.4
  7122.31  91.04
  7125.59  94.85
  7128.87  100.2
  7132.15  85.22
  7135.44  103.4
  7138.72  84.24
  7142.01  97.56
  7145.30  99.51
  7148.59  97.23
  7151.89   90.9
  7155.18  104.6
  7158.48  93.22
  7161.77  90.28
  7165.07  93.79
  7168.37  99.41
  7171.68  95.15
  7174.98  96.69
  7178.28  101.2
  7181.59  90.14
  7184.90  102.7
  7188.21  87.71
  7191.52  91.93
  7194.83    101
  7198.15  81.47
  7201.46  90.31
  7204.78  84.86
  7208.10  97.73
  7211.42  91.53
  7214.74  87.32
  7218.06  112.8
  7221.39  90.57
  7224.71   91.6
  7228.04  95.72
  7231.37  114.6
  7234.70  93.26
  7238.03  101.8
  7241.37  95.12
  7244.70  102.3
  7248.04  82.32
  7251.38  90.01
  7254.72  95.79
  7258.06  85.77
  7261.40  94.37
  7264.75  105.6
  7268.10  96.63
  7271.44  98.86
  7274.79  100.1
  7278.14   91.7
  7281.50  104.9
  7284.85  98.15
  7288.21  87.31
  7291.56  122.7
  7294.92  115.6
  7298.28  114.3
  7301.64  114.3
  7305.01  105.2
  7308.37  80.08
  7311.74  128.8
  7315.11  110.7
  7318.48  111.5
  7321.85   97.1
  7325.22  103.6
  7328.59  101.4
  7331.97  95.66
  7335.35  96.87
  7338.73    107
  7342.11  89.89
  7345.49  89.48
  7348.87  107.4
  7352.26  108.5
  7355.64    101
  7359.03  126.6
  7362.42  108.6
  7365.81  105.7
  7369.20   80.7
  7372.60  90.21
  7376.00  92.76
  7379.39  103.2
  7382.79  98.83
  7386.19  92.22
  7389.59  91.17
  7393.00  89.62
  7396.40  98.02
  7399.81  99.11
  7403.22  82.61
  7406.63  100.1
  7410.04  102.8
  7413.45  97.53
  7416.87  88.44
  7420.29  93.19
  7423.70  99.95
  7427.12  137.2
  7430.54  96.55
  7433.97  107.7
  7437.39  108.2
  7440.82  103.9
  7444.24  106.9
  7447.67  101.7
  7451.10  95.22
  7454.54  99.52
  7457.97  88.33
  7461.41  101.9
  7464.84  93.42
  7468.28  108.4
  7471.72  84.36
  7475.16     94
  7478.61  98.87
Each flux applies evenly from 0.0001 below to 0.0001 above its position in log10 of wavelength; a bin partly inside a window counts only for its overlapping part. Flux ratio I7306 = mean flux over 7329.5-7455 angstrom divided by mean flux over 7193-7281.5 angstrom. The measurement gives 1.0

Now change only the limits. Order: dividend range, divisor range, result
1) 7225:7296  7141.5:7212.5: 1.04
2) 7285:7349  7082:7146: 1.04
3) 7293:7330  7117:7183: 1.12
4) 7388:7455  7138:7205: 1.06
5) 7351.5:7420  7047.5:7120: 0.93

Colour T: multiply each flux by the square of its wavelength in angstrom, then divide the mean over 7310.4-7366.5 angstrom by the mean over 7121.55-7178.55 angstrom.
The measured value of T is 1.16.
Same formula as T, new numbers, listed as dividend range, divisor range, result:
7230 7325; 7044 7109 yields 1.02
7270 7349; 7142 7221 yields 1.12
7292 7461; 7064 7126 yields 1.06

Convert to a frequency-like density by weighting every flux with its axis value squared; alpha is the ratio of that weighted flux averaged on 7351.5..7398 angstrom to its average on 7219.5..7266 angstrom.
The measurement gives 1.1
